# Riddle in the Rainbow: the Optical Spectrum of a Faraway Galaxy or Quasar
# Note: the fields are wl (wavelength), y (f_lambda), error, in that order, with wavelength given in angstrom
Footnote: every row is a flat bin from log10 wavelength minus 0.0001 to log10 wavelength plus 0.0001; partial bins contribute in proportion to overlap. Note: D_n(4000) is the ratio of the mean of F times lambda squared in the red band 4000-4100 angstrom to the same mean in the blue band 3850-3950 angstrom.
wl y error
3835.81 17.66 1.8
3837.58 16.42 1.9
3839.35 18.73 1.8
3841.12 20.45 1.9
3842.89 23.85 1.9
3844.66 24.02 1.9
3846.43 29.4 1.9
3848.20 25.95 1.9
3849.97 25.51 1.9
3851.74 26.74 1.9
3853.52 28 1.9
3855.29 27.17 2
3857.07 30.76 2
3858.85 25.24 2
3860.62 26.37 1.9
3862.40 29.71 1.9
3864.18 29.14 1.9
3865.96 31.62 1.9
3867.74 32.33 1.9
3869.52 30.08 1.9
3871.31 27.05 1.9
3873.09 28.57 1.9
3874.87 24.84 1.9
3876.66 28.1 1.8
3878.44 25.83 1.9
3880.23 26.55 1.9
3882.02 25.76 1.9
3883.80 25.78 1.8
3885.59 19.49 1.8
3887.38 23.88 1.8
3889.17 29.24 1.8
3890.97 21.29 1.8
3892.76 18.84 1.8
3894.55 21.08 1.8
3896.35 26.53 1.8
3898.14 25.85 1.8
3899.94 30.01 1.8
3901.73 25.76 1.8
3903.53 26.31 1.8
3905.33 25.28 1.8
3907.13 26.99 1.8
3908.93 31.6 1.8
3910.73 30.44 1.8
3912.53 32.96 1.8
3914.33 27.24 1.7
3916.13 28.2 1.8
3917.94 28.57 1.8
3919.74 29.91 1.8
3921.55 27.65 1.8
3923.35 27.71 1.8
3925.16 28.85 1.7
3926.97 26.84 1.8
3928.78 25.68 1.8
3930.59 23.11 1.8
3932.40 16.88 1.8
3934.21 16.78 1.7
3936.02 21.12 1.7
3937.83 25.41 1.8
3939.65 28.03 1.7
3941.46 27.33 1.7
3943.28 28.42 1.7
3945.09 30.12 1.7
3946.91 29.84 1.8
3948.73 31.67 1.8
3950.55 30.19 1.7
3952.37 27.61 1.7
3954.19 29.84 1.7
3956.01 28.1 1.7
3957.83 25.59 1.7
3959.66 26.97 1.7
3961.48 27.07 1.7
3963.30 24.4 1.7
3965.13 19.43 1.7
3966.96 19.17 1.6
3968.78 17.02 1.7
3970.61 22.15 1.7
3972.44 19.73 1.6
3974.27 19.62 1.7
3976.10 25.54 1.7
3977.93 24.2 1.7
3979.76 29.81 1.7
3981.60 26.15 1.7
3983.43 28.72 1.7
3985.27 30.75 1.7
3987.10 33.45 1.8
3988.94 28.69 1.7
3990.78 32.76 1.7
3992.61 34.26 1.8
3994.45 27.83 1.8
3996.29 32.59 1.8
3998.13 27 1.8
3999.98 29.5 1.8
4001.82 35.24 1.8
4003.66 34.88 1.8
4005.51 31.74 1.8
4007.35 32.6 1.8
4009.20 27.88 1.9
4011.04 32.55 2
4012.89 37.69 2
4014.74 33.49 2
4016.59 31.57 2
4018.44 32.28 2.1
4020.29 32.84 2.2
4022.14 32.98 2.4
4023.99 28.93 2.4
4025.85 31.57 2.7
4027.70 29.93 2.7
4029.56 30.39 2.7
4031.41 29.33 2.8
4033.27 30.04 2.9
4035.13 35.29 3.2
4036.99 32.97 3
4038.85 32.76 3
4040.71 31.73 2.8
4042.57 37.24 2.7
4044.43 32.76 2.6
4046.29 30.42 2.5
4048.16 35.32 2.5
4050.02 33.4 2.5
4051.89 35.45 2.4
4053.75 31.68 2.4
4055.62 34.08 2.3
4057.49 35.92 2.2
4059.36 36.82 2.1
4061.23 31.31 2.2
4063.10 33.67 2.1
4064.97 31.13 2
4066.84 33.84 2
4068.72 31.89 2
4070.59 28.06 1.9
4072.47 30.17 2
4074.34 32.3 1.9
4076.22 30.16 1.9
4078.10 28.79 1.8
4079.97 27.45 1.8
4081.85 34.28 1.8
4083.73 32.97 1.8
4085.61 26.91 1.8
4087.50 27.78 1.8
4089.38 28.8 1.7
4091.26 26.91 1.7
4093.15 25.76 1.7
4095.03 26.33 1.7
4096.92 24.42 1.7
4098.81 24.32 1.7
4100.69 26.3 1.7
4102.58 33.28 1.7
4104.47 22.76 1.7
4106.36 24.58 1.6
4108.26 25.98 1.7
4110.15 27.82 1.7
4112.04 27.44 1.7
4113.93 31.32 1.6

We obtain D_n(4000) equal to 1.3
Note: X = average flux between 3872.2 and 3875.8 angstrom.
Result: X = 26.7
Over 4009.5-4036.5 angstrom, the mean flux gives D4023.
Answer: 32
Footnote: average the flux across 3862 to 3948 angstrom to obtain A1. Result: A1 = 26.6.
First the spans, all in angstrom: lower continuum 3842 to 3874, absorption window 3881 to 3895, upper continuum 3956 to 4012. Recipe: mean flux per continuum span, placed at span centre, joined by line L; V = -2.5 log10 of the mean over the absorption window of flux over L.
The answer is 0.193 mag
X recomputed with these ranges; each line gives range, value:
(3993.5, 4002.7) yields 30.4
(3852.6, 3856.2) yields 27.6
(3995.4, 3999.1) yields 29.7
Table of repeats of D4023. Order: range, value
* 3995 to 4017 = 32.2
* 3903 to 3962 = 27.2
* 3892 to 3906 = 25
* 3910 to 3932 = 27.8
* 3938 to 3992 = 26.7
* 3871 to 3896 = 24.7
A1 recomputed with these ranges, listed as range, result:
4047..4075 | 33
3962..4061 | 30.3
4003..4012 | 31.9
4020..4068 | 32.8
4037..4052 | 33.5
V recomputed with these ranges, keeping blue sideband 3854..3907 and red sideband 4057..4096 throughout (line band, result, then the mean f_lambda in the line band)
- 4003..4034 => -0.09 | 31.8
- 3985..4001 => -0.07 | 30.8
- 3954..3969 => 0.16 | 24.2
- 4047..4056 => -0.13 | 33.9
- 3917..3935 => 0.09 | 25.2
